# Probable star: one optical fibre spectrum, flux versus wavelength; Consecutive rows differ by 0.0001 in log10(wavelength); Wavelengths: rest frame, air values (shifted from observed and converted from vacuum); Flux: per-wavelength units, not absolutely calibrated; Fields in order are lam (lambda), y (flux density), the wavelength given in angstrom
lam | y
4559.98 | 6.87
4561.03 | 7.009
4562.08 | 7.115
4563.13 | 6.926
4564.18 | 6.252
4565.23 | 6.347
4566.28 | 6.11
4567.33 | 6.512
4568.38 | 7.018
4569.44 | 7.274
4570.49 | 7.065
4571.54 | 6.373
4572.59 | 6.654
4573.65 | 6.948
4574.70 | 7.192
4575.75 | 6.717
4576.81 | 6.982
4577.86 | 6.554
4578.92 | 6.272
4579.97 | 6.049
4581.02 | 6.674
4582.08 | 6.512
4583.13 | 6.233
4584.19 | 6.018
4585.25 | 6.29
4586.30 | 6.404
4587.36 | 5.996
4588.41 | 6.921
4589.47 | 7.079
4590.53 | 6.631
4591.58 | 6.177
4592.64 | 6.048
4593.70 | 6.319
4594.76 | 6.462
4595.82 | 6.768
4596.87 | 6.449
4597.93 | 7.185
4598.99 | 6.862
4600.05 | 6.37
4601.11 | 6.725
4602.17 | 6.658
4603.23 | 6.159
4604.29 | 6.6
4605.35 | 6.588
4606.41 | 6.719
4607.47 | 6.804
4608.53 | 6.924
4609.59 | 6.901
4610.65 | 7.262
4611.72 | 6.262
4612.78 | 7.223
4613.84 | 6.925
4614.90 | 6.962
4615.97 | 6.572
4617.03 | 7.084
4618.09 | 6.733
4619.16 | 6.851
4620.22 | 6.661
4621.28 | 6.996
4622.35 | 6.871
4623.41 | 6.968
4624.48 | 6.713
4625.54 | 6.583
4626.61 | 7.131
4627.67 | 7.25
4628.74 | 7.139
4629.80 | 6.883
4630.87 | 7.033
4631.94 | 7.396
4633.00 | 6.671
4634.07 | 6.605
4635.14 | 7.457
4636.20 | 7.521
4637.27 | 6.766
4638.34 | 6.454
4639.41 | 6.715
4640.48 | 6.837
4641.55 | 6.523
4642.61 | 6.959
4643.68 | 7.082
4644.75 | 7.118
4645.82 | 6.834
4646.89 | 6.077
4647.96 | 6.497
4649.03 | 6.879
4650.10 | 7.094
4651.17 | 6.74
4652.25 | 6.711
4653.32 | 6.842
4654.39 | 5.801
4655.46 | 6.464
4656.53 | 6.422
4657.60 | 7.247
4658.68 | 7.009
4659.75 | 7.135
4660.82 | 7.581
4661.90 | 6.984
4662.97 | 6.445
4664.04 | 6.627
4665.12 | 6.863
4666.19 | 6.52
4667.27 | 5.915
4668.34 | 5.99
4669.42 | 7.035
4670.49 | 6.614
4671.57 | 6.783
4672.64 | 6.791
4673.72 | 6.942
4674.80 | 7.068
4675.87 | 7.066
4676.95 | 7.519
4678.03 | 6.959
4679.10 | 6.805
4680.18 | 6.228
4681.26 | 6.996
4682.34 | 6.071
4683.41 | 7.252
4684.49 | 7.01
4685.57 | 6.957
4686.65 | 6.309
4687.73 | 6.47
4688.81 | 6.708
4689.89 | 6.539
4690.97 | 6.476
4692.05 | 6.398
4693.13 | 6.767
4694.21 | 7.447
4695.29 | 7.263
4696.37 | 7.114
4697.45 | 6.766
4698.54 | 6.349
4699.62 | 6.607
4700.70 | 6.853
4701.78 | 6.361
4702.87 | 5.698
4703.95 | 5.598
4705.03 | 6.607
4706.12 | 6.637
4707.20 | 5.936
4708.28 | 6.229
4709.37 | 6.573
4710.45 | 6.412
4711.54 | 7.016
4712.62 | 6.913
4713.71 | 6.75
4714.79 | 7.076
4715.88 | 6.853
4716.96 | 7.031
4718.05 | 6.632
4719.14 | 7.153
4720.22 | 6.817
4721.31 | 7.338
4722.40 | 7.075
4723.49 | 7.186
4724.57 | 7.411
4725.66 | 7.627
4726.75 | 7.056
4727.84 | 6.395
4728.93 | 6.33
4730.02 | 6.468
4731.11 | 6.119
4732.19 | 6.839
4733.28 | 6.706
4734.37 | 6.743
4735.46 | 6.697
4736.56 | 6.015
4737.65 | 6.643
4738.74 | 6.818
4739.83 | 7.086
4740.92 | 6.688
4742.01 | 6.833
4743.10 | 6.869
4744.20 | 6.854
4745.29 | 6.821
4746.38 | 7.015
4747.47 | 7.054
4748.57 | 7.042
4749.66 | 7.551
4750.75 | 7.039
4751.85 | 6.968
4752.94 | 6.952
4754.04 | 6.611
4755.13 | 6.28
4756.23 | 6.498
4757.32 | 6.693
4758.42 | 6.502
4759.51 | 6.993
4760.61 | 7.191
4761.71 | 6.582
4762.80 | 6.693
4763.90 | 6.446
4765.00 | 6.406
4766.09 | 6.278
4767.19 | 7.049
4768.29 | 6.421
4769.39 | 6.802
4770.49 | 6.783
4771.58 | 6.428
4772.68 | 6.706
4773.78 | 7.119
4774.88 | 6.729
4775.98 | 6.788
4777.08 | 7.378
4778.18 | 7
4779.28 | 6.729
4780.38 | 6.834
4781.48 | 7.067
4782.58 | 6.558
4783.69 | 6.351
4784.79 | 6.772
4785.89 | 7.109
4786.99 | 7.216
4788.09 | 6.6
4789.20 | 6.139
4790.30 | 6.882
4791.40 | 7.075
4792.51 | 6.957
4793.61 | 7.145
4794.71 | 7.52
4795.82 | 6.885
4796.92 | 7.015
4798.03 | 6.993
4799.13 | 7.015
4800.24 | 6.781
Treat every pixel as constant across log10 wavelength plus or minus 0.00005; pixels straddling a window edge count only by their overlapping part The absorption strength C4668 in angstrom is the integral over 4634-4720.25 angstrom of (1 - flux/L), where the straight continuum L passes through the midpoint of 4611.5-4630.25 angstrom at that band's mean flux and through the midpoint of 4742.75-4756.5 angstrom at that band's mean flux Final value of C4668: 2.0 angstrom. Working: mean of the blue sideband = 6.89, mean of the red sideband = 6.89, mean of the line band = 6.73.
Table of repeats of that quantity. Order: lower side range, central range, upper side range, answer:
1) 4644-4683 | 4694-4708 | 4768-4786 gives 0.5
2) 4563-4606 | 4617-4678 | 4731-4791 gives -1.8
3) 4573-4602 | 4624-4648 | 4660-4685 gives -0.7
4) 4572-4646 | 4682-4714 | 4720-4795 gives 0.9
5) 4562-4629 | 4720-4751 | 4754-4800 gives -0.4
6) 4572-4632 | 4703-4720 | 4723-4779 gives 0.4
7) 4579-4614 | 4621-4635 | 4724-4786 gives -0.7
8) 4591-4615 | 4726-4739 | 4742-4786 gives 0.4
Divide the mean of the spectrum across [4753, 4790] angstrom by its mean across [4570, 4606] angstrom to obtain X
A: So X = 1.03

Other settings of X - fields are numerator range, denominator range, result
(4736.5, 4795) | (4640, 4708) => 1.02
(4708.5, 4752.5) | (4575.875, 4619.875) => 1.04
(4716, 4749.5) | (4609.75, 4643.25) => 0.99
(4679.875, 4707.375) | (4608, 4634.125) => 0.96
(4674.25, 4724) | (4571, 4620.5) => 1.02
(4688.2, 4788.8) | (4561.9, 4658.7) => 1.00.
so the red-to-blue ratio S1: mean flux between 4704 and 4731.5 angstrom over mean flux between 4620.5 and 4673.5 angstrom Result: 0.99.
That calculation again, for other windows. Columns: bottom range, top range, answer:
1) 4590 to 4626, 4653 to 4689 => 1.01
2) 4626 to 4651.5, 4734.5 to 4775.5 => 0.98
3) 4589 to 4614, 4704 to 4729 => 1.02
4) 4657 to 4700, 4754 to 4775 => 0.98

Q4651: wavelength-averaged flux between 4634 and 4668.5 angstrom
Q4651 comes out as 6.76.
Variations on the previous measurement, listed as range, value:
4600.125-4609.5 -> 6.65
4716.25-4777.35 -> 6.81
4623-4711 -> 6.74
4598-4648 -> 6.83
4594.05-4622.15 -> 6.76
